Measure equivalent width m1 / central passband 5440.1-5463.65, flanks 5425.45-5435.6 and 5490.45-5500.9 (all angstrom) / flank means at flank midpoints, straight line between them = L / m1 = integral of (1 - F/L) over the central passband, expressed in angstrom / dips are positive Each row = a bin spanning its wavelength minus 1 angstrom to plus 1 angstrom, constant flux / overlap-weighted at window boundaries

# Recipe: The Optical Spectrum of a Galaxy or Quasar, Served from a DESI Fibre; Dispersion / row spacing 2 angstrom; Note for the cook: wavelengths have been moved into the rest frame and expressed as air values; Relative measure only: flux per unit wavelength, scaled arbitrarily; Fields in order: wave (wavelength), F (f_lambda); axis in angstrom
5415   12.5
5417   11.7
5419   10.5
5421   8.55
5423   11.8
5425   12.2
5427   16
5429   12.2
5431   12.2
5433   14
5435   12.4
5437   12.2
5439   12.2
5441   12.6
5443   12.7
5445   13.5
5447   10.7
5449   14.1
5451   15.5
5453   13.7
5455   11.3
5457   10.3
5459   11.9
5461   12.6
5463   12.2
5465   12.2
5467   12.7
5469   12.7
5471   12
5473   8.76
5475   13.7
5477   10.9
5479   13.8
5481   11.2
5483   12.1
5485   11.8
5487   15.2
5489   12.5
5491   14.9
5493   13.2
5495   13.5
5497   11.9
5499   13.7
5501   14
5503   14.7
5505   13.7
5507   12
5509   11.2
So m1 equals 1.4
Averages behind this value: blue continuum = 13.3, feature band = 12.6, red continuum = 13.4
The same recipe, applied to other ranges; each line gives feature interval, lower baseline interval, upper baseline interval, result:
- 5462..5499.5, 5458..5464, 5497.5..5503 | 1.4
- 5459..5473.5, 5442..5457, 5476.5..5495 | 1.0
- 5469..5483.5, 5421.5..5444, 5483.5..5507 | 1.5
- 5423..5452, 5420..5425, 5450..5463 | -4.0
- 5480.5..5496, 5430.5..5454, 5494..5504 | 0.4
